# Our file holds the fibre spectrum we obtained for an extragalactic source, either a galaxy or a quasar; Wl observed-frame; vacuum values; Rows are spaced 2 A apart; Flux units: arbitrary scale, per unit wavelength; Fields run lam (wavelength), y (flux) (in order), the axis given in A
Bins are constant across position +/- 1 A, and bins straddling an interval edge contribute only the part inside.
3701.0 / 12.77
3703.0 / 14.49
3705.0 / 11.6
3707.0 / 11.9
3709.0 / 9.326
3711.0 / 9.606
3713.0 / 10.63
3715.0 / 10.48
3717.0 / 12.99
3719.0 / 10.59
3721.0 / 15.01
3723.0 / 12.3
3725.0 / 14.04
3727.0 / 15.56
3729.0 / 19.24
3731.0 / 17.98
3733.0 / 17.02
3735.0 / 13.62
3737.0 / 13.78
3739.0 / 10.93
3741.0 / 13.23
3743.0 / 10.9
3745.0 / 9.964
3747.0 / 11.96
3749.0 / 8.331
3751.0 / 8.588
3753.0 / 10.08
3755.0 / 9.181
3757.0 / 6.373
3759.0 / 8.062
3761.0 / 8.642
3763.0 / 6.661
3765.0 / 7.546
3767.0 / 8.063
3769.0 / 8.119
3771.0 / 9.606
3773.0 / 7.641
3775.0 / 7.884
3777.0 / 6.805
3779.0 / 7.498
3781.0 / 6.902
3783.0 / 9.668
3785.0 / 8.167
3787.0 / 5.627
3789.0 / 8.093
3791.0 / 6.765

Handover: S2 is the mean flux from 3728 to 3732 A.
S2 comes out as 18.6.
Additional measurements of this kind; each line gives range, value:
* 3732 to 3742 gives 13.7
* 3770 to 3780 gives 7.89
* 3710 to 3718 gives 10.9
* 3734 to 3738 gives 13.7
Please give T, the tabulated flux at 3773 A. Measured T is 7.641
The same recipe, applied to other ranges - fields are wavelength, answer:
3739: 10.93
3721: 15.01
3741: 13.23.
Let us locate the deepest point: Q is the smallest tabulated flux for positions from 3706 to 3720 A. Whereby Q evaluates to 9.326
